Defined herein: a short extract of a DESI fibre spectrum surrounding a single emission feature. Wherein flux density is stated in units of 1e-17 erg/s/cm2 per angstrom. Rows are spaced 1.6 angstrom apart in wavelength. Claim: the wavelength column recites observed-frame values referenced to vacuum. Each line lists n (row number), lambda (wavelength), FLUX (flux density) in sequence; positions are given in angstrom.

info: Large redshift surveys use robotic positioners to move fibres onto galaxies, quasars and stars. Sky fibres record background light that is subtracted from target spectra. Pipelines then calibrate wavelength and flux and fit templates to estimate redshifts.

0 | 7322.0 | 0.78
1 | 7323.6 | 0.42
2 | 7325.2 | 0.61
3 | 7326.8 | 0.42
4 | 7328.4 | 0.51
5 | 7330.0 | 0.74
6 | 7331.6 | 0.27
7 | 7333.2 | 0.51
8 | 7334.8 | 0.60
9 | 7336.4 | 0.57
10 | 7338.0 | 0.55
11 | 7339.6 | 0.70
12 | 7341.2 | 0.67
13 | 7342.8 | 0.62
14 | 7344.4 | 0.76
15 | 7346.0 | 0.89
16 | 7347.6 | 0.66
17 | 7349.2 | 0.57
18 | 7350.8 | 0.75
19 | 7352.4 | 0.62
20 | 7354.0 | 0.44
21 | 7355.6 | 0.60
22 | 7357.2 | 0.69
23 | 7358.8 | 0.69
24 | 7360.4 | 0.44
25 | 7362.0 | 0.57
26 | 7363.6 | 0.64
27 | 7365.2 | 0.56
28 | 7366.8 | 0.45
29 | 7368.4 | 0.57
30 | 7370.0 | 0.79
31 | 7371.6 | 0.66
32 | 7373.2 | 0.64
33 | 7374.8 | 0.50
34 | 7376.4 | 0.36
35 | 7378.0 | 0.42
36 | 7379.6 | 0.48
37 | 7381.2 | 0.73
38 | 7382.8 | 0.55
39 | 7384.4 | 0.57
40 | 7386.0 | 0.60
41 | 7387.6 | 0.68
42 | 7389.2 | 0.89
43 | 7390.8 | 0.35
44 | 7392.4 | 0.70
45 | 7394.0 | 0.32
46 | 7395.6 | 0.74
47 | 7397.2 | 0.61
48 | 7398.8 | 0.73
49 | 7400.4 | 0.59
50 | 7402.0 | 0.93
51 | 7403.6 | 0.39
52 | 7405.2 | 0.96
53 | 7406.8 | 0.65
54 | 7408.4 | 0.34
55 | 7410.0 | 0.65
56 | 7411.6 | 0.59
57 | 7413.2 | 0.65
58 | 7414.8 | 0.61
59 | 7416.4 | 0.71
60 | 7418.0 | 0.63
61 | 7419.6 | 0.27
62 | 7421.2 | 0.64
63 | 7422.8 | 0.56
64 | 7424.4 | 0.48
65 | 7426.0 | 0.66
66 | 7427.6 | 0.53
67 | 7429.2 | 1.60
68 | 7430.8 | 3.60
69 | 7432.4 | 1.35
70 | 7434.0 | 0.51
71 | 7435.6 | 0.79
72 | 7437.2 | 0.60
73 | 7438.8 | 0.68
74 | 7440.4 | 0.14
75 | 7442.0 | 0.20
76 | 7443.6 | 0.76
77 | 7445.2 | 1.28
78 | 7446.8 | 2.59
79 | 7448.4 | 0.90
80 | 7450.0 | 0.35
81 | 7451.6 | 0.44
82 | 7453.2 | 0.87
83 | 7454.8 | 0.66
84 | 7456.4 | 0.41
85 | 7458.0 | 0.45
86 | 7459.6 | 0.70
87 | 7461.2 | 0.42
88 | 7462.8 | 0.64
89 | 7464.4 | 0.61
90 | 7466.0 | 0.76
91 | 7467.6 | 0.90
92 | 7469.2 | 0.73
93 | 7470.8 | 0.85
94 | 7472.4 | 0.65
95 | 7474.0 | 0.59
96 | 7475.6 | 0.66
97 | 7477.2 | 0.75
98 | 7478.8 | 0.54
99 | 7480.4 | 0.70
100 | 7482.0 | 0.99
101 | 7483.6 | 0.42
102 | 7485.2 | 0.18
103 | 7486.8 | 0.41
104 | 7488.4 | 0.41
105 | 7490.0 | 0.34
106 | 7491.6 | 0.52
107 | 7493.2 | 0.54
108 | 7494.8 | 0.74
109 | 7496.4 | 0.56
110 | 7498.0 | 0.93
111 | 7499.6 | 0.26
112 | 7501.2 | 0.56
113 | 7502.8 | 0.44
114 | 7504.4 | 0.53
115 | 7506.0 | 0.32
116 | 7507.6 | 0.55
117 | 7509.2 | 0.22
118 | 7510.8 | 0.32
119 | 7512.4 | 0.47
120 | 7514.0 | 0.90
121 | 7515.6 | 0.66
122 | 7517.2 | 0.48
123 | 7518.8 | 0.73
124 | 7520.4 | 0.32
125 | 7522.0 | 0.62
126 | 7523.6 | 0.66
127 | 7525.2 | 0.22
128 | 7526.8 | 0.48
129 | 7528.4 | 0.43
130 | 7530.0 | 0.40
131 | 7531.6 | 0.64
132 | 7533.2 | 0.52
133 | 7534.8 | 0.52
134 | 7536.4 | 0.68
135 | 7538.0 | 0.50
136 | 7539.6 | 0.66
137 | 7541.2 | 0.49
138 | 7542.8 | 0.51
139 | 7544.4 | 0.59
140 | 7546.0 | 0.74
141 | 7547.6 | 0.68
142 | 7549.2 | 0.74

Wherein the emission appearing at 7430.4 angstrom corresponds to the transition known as [S II] 6716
